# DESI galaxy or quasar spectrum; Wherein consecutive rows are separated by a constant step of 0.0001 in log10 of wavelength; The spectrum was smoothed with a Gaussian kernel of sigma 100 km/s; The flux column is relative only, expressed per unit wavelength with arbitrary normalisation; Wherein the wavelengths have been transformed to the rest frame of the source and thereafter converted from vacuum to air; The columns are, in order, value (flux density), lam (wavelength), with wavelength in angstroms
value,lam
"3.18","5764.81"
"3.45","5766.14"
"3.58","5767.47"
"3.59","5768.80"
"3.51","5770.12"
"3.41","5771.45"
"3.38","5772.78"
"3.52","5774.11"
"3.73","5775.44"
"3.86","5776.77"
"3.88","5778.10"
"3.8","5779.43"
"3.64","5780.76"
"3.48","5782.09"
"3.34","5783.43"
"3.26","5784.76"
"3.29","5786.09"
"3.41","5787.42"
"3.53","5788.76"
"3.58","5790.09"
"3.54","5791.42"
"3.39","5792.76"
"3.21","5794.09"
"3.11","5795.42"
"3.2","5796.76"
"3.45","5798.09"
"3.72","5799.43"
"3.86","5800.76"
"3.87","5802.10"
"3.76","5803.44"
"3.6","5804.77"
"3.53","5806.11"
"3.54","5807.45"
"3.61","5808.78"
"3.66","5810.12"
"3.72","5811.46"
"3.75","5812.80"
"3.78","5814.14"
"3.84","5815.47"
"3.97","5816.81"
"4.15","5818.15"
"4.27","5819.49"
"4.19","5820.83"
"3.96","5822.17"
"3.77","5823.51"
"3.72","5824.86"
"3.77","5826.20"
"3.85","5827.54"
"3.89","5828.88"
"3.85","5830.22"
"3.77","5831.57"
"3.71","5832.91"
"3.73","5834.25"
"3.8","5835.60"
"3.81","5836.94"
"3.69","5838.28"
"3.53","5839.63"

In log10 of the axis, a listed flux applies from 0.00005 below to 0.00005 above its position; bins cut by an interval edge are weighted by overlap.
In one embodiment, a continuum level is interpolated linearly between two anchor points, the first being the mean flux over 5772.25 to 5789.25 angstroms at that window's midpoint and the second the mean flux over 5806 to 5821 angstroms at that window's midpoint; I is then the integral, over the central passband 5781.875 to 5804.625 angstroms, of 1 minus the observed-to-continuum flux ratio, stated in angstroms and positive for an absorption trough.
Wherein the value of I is 1.1 angstroms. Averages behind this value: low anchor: 3.55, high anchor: 3.84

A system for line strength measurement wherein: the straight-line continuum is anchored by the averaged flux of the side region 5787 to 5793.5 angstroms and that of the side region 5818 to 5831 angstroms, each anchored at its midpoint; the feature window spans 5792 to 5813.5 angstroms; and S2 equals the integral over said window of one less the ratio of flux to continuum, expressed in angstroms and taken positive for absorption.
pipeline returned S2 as 0.5 angstroms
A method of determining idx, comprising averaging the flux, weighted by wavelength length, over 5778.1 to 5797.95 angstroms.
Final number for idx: 3.43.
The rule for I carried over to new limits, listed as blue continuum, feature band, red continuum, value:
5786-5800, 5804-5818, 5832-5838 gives -0.62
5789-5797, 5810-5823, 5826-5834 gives -1.05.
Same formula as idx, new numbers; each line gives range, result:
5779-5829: 3.66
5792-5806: 3.52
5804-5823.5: 3.83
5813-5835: 3.89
